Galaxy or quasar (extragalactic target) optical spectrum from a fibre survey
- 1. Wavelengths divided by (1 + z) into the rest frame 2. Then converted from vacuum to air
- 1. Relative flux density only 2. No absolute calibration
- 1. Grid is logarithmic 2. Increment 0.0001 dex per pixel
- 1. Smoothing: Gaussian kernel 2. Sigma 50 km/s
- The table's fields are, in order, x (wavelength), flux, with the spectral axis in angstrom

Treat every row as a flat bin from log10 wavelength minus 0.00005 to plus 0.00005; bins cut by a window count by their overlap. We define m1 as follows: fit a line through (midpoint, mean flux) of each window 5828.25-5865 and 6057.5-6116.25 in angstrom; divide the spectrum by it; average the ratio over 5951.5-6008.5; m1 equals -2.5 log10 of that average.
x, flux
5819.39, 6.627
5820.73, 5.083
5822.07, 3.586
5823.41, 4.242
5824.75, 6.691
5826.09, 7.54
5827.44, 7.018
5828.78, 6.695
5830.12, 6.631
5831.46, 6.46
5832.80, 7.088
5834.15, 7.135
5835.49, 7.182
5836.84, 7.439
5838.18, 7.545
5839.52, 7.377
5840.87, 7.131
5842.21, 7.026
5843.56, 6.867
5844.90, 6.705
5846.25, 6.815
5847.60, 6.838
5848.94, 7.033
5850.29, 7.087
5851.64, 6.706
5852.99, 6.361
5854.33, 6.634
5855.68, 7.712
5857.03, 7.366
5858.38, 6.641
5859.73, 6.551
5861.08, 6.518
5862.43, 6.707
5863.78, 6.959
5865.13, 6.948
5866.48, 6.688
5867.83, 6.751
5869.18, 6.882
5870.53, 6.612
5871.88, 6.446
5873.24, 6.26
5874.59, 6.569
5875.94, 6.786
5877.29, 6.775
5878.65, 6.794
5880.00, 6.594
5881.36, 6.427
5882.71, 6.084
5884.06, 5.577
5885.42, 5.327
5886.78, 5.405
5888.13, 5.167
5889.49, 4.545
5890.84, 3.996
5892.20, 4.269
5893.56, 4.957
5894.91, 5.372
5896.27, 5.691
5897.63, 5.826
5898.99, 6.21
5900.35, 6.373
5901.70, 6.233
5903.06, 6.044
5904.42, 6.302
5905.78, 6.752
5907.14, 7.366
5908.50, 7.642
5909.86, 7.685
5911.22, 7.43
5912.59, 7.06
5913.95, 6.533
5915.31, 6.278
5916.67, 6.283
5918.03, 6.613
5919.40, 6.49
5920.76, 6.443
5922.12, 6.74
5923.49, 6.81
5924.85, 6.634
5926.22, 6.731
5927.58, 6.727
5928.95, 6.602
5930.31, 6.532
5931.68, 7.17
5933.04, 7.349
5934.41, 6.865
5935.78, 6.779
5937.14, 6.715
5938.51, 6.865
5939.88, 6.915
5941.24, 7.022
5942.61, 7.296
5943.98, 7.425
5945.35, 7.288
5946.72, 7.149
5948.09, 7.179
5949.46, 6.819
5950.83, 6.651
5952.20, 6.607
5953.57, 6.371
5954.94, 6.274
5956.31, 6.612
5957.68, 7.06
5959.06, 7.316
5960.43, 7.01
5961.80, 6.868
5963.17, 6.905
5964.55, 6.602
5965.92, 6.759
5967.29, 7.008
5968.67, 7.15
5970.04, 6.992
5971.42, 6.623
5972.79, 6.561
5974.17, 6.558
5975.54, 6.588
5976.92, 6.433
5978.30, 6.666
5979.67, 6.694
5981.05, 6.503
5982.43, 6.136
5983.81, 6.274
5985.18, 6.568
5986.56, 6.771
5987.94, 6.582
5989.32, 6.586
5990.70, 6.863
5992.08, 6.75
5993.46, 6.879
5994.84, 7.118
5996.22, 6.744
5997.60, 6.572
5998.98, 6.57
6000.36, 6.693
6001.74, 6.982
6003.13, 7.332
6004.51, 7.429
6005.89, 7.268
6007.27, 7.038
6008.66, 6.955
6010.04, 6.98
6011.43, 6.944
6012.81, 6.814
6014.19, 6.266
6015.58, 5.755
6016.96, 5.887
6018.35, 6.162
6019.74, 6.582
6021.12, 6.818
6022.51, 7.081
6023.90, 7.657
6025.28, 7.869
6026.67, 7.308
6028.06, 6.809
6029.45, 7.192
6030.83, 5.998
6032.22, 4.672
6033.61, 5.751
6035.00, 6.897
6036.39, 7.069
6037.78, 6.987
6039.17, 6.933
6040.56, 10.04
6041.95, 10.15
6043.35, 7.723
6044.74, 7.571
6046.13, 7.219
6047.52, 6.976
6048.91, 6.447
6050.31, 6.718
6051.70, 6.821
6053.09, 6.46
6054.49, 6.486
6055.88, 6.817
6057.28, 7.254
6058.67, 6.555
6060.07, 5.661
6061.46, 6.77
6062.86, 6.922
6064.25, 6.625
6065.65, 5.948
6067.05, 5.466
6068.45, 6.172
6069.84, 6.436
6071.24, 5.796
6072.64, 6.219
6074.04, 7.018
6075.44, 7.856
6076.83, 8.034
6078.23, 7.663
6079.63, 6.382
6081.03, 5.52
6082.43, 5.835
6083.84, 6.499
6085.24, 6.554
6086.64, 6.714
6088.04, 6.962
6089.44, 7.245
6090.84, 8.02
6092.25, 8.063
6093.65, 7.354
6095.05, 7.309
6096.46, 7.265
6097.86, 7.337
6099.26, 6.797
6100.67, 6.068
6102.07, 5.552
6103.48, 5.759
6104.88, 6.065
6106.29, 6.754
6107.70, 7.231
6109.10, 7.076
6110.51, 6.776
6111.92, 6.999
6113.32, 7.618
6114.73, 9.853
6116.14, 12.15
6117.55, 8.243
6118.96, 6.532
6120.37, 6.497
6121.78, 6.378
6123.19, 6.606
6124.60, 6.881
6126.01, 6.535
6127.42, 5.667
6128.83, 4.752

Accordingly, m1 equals 0.02 mag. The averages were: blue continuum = 6.93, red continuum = 6.88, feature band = 6.77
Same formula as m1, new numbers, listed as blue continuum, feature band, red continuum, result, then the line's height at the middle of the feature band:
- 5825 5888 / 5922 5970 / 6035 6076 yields -0.01 mag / 6.82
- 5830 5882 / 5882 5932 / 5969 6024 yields 0.10 mag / 6.8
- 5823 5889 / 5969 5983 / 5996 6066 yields 0.04 mag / 6.82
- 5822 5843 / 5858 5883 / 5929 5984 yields 0.02 mag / 6.78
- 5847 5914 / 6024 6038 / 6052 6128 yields 0.01 mag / 6.74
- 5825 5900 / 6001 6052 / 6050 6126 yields -0.03 mag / 6.79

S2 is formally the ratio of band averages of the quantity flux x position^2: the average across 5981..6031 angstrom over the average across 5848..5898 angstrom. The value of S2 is 1.14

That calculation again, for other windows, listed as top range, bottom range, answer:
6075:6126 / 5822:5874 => 1.14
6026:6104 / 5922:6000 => 1.04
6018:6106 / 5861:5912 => 1.16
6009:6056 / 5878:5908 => 1.25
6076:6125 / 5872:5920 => 1.23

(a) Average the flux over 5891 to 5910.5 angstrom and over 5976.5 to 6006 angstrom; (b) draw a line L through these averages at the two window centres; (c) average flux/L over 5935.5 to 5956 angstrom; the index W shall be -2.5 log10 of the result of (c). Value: -0.074 mag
